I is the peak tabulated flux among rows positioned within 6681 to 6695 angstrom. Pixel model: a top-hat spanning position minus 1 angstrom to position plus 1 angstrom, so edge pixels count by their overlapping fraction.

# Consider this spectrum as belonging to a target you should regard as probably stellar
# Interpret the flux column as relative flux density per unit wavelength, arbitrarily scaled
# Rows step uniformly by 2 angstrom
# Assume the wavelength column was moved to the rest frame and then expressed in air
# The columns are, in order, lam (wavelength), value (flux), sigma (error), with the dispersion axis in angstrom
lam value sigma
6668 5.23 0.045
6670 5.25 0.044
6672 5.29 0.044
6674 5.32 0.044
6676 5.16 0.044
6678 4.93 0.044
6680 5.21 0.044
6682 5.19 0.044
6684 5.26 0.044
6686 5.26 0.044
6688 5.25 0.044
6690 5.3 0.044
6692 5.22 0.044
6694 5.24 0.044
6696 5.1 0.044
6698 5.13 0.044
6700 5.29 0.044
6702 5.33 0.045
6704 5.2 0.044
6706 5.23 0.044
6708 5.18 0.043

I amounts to 5.3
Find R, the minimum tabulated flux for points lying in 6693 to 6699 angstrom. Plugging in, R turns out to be 5.1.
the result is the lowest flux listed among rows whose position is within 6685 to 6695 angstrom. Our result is 5.22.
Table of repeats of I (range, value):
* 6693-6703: 5.33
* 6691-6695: 5.24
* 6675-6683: 5.21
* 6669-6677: 5.32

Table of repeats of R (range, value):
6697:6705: 5.13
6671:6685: 4.93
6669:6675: 5.25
